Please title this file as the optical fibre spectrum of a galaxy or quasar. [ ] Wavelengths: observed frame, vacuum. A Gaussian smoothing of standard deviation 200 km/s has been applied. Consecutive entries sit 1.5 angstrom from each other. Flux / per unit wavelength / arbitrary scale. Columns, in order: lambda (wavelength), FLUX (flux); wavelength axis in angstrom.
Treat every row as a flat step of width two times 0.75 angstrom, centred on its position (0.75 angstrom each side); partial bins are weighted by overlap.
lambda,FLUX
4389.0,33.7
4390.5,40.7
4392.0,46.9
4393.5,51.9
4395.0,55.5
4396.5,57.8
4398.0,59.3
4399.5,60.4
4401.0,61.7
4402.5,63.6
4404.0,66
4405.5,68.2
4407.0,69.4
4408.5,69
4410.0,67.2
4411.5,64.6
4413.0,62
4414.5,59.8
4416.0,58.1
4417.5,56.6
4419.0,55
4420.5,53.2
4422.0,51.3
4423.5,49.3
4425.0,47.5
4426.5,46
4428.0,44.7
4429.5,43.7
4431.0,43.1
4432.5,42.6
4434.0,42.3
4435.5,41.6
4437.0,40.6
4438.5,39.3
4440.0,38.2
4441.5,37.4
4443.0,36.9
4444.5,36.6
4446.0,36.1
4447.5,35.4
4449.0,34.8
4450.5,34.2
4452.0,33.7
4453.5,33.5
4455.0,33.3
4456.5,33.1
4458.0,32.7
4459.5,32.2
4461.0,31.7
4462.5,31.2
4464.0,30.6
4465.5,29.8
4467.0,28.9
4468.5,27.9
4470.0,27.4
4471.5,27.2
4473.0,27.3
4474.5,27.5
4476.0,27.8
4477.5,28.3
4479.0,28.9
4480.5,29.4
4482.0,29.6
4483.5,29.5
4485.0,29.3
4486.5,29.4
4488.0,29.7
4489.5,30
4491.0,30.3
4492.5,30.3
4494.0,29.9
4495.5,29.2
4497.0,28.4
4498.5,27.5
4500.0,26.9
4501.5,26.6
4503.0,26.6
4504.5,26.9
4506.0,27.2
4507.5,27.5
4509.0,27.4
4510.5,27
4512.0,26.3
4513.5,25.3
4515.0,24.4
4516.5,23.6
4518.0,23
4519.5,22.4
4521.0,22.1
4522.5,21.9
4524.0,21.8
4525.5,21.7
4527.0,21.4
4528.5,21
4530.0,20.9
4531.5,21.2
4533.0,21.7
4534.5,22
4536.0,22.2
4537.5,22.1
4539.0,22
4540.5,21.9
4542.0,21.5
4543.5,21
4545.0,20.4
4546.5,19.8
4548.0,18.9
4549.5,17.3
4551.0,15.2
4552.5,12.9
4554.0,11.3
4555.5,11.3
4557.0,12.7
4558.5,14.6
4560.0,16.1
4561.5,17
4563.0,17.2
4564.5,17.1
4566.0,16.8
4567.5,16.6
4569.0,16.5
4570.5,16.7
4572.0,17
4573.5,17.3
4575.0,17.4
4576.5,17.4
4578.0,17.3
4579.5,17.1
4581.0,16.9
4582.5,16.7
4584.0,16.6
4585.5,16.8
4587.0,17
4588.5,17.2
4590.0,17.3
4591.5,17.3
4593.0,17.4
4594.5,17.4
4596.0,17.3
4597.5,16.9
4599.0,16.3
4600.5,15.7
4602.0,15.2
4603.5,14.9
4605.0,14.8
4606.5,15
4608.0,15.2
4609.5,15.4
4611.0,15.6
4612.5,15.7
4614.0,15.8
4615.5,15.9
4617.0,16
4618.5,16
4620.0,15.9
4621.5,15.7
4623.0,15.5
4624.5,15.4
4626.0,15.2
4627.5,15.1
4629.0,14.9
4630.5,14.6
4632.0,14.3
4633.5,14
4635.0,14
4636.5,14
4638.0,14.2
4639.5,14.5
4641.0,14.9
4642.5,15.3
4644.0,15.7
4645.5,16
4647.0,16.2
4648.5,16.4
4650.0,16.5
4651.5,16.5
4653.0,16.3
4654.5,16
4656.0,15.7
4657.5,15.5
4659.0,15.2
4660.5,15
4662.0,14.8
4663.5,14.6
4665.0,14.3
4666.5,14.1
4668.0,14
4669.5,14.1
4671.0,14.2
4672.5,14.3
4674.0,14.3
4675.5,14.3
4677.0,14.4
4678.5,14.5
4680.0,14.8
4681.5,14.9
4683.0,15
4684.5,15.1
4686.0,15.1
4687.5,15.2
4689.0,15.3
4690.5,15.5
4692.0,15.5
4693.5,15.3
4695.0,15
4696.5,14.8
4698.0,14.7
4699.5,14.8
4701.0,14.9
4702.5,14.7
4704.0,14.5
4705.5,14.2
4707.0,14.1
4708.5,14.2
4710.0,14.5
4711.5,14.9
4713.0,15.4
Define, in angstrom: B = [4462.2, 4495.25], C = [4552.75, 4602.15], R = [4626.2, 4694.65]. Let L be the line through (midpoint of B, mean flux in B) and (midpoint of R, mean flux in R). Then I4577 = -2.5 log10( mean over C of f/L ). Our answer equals 0.29 mag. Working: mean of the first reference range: 29.1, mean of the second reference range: 15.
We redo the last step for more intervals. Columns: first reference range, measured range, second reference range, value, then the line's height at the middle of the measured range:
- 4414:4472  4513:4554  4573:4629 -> 0.25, 26.1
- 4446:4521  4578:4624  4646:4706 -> 0.25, 20.5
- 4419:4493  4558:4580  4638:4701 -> 0.41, 24.6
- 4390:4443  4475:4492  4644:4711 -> 0.42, 43.1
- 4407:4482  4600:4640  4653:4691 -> 0.34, 20.7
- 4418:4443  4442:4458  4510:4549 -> 0.16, 40.2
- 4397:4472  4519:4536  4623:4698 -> 0.45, 32.7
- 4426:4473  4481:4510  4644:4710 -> 0.10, 31.4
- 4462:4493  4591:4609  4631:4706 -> 0.24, 20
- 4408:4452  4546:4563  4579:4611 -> 0.49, 23.8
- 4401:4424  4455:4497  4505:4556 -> 0.31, 39.7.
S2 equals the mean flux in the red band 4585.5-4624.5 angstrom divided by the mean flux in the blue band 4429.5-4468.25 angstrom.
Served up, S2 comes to 0.5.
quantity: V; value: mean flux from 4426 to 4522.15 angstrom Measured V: 31.4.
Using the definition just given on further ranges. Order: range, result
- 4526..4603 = 17.7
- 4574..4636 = 16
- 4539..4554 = 18.6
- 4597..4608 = 15.5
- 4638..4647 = 15.3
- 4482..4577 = 22.1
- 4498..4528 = 24.8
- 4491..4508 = 28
